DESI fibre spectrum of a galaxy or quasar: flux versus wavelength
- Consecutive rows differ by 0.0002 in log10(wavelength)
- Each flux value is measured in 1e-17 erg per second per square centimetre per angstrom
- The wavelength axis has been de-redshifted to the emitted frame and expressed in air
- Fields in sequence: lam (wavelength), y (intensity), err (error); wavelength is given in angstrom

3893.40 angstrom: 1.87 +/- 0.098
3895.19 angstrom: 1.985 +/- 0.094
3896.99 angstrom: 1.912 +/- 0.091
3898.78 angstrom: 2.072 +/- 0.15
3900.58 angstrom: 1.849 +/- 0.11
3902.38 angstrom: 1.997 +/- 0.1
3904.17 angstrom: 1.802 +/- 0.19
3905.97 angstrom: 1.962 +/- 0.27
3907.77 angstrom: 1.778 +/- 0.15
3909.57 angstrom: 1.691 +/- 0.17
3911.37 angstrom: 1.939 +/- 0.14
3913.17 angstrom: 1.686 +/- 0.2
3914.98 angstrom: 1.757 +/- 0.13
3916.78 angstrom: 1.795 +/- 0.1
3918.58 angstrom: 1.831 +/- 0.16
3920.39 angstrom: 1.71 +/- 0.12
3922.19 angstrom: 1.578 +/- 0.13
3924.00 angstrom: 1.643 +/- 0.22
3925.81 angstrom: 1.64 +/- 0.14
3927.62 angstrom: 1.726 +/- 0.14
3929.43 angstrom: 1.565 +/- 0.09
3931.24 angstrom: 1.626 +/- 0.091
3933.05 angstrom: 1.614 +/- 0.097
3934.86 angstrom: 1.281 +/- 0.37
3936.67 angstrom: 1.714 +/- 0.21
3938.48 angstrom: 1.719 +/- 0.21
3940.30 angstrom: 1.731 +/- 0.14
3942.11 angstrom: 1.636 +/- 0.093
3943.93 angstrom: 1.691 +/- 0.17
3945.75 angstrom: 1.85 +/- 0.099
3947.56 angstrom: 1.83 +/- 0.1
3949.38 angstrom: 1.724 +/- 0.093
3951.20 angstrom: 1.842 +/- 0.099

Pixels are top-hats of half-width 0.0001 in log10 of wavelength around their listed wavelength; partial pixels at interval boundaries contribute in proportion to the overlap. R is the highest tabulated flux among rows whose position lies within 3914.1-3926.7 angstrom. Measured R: 1.831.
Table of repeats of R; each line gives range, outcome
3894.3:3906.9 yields 2.072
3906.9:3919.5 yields 1.939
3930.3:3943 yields 1.731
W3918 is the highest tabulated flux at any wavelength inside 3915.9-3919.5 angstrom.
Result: 1.831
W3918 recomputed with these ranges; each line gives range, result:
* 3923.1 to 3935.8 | 1.726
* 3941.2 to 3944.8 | 1.691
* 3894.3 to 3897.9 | 1.985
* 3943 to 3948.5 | 1.85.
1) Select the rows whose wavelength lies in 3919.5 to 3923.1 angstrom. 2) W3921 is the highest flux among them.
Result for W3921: 1.71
